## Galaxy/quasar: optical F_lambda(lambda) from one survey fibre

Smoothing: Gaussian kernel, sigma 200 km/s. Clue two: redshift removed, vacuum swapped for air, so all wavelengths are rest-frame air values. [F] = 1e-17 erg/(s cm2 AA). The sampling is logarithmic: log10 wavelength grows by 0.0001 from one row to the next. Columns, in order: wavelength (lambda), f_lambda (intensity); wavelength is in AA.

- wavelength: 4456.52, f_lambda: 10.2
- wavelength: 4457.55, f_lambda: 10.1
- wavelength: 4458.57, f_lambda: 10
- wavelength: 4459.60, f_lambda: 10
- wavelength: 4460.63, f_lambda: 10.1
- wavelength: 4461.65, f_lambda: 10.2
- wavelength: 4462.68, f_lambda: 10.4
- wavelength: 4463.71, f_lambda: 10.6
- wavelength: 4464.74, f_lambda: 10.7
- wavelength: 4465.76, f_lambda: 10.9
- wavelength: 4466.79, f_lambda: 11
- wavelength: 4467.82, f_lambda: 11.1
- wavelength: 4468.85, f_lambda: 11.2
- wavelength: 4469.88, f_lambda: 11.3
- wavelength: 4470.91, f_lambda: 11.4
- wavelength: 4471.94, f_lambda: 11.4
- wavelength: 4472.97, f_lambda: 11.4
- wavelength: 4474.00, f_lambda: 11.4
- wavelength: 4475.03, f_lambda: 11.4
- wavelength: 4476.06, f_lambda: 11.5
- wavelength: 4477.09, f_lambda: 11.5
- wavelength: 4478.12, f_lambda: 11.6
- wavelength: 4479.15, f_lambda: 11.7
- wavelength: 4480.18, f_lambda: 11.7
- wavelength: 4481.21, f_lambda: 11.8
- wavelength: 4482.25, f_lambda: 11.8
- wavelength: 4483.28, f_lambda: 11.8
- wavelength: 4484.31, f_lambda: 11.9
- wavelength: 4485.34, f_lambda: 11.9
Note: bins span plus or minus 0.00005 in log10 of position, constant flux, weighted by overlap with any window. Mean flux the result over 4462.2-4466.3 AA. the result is 10.7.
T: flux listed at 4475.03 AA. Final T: 11.4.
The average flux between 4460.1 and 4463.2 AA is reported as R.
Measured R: 10.2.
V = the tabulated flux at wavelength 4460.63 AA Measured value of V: 10.1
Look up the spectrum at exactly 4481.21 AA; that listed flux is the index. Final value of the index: 11.8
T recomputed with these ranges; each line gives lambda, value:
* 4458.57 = 10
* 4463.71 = 10.6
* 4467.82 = 11.1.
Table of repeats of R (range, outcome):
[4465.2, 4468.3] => 11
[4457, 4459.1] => 10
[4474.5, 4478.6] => 11.5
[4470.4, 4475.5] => 11.4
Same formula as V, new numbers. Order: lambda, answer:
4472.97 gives 11.4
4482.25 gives 11.8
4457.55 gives 10.1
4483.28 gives 11.8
